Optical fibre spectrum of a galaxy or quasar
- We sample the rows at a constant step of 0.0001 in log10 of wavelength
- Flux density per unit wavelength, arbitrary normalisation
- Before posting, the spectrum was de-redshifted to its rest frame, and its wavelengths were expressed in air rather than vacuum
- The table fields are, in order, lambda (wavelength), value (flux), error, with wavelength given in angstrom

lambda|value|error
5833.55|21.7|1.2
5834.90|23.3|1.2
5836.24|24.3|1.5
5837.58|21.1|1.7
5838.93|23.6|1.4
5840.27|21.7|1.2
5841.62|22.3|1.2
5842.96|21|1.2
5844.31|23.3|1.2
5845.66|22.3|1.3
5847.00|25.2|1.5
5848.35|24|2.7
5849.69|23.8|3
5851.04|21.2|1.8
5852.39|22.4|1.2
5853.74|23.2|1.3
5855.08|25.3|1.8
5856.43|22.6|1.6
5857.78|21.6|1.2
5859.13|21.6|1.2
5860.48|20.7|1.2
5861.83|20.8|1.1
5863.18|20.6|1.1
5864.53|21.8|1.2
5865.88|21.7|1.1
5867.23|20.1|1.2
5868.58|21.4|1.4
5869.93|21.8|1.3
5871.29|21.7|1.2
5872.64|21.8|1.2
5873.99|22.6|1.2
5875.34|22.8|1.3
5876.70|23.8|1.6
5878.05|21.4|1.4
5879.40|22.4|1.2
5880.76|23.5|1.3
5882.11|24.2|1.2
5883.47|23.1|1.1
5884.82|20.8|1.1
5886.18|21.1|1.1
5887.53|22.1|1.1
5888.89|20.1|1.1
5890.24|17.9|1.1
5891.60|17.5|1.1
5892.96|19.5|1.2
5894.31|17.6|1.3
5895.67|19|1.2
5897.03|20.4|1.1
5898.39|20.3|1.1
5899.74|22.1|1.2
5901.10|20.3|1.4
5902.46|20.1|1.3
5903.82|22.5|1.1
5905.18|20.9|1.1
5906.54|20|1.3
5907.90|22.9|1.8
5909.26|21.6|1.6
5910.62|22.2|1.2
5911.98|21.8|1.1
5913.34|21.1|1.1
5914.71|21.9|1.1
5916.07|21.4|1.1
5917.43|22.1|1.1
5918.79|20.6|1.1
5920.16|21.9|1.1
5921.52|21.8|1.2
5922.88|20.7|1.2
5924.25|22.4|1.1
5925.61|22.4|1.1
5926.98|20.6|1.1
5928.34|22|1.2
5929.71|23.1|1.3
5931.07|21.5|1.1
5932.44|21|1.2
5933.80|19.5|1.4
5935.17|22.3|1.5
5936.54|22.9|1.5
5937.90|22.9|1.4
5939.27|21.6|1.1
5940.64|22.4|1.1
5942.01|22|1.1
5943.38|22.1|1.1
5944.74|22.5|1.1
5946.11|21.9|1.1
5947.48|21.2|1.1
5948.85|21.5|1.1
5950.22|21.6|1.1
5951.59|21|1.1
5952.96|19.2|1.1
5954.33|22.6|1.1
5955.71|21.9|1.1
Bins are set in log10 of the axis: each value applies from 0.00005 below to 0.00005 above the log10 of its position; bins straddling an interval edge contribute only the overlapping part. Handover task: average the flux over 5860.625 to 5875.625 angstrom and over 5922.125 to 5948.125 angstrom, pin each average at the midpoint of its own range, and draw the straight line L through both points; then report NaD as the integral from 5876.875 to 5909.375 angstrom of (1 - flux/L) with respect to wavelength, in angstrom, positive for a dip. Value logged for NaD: 1.1 angstrom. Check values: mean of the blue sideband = 21.5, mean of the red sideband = 21.8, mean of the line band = 20.9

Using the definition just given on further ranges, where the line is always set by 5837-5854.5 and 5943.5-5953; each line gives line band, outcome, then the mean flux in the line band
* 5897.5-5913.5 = 0.5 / 21.3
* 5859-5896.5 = 1.9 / 21.2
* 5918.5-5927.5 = 0.1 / 21.5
